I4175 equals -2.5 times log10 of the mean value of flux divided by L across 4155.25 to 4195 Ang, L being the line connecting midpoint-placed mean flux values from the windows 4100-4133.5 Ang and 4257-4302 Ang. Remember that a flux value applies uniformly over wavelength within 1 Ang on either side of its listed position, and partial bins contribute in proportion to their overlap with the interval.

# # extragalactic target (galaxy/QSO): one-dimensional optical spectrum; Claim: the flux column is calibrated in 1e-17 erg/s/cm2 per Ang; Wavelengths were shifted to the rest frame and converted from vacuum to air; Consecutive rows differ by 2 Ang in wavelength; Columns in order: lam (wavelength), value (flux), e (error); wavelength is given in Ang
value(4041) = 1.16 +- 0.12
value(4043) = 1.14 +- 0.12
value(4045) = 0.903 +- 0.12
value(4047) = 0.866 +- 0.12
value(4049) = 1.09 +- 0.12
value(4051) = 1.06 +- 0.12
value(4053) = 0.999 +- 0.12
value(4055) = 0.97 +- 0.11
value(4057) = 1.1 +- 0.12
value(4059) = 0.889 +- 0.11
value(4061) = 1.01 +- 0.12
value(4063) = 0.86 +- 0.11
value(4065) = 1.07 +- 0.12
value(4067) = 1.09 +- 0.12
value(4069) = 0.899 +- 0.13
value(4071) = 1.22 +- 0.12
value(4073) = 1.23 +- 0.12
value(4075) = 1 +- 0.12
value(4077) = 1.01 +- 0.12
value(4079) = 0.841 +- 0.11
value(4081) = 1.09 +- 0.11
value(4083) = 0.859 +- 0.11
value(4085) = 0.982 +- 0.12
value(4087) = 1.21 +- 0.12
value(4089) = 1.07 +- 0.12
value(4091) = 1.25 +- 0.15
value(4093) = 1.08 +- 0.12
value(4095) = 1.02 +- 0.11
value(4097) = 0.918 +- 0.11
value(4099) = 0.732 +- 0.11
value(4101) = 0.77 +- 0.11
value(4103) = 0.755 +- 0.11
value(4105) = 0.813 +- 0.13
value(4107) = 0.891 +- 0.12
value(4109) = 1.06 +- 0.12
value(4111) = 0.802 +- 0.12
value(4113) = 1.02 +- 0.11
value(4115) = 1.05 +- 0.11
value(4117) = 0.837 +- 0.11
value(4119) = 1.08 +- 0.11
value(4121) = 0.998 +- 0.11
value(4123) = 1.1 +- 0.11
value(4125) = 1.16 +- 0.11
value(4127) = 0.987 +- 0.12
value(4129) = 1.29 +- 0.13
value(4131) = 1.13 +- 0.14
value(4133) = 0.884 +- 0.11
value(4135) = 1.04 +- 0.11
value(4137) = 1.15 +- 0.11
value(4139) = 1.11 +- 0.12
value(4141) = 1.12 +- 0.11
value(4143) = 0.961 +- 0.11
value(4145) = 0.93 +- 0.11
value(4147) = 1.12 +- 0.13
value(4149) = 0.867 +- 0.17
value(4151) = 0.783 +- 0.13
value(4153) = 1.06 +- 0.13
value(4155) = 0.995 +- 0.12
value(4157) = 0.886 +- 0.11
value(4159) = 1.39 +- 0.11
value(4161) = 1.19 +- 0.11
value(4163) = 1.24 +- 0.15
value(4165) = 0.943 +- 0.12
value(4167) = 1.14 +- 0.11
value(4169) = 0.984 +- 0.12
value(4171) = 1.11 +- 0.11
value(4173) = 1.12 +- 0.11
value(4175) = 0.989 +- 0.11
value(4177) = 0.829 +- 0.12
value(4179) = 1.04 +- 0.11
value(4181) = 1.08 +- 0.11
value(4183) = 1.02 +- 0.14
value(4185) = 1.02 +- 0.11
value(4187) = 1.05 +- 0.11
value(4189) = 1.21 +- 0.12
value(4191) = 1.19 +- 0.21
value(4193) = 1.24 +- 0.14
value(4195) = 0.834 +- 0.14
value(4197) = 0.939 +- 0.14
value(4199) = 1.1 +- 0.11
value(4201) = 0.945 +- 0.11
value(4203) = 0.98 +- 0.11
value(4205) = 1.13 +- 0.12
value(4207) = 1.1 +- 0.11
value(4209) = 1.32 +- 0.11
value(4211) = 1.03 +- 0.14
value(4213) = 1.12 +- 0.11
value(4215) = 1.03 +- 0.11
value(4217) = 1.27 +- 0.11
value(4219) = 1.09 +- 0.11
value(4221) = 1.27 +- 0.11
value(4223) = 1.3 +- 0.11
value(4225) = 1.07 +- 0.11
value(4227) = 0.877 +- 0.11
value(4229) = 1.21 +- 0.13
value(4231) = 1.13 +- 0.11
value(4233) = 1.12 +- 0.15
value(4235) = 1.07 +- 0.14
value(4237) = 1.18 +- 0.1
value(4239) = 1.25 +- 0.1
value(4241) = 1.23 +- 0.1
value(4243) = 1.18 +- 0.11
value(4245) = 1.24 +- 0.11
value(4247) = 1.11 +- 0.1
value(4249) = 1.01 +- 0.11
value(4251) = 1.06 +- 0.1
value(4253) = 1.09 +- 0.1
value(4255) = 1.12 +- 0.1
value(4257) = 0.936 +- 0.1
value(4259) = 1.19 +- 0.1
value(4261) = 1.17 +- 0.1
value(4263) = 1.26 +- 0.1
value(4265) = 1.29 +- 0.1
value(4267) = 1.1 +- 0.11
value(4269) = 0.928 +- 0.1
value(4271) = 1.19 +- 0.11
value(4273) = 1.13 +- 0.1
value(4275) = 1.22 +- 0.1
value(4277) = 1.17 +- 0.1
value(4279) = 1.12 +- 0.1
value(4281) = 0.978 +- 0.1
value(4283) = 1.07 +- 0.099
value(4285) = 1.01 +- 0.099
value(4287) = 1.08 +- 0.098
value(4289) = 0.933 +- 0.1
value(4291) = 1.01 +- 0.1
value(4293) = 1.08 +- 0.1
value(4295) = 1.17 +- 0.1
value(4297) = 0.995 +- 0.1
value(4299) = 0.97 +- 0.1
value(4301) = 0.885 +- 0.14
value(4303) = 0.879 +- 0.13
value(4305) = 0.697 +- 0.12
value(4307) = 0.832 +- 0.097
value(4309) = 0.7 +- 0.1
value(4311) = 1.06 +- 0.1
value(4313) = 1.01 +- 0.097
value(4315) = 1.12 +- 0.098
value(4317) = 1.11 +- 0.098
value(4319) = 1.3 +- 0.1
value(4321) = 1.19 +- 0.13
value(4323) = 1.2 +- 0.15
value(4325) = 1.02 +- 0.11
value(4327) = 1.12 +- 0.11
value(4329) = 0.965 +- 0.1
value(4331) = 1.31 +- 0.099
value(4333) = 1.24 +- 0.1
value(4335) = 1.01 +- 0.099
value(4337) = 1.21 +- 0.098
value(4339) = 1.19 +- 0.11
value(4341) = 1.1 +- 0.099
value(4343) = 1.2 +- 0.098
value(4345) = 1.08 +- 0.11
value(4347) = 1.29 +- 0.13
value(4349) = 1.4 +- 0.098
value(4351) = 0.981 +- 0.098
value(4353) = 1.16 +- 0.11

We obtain -0.06 mag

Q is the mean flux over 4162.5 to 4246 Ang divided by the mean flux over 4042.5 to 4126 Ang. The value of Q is 1.1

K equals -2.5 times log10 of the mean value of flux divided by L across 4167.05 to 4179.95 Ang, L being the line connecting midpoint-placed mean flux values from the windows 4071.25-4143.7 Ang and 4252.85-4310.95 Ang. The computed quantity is 0.00 mag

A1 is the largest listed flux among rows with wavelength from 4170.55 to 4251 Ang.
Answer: 1.32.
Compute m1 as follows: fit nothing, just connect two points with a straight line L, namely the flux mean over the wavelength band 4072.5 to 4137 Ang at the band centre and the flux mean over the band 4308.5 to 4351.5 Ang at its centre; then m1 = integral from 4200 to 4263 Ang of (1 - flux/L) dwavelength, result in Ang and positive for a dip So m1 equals -2.96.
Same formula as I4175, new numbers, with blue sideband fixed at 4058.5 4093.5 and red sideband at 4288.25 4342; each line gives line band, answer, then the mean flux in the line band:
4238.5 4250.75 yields -0.11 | 1.16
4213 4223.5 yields -0.13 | 1.18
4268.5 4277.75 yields -0.09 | 1.14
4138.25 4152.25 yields 0.06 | 0.984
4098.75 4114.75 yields 0.19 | 0.87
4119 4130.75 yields -0.07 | 1.11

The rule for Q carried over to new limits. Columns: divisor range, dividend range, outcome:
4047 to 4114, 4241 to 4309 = 1.07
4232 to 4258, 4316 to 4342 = 1.03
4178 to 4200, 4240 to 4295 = 1.04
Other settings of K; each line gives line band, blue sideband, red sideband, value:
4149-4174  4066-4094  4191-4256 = 0.029 mag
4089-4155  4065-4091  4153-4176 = 0.080 mag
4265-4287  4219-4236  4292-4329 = -0.037 mag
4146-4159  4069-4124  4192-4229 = 0.058 mag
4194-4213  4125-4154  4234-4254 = 0.056 mag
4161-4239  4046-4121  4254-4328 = -0.064 mag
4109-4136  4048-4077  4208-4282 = 0.039 mag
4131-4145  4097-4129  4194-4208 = -0.085 mag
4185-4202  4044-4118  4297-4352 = -0.038 mag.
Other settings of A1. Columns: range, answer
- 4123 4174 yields 1.39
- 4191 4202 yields 1.24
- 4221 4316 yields 1.3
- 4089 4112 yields 1.25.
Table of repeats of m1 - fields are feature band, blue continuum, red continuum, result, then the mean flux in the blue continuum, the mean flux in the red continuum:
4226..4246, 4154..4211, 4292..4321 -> -2.15 Ang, 1.07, 0.993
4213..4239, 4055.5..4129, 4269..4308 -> -3.24 Ang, 0.997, 1.02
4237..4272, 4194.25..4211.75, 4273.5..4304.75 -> -3.47 Ang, 1.05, 1.03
